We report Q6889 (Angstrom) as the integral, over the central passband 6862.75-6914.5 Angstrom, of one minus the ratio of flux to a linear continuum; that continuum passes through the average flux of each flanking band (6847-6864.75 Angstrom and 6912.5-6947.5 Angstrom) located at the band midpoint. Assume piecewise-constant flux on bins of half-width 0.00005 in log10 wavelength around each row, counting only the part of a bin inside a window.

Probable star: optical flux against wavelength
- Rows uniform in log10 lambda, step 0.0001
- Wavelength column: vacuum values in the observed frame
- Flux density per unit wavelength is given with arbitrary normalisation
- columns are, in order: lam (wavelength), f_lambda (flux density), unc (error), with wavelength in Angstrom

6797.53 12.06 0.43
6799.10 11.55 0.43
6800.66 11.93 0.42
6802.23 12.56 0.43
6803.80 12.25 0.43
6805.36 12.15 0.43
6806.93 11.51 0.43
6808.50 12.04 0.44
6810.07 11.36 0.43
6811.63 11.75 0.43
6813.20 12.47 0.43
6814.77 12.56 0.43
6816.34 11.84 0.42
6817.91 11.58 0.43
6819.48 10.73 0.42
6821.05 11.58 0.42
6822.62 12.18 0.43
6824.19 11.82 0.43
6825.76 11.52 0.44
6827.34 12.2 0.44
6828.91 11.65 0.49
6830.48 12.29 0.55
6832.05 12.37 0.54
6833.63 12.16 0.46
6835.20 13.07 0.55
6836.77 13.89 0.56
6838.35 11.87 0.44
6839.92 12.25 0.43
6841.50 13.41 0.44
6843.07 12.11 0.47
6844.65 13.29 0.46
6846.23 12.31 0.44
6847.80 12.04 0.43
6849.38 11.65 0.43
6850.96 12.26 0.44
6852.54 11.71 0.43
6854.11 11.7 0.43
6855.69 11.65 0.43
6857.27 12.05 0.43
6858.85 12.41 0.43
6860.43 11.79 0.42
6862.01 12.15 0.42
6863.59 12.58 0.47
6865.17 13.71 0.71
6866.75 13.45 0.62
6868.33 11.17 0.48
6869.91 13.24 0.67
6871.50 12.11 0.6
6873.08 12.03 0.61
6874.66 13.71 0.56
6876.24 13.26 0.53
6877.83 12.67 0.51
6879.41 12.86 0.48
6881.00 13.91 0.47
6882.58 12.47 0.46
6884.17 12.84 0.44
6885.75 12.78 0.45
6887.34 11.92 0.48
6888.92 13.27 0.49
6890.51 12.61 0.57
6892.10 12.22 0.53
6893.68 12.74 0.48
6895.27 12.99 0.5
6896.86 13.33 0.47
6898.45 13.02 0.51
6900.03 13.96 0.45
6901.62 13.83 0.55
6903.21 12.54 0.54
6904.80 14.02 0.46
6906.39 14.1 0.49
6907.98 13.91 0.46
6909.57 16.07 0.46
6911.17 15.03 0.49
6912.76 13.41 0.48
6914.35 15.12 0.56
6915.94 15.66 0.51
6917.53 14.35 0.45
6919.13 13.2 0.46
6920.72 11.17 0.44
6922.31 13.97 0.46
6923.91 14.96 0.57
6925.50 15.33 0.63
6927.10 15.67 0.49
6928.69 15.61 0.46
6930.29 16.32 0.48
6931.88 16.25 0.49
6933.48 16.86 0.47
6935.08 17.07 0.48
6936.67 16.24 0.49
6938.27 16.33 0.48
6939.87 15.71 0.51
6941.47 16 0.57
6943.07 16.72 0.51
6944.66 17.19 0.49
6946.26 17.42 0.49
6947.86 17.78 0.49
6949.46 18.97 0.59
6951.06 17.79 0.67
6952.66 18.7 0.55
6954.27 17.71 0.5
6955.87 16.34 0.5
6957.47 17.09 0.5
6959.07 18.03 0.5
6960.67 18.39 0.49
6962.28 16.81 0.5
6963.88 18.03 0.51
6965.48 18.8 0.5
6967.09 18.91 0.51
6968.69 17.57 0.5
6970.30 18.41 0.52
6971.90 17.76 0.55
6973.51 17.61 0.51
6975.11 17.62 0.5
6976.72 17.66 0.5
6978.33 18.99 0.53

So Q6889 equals 1.4 Angstrom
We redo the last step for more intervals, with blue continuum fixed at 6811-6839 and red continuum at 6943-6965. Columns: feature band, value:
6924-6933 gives 0.43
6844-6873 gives 2.69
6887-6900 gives 1.90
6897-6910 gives 1.39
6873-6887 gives 1.46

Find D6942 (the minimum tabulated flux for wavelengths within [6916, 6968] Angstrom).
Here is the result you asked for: 11.17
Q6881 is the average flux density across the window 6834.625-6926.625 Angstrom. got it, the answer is 13.1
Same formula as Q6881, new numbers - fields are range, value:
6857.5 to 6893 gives 12.7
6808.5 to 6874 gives 12.2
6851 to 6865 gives 12.1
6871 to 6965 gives 15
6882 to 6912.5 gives 13.4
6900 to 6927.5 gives 14.2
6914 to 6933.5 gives 14.9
